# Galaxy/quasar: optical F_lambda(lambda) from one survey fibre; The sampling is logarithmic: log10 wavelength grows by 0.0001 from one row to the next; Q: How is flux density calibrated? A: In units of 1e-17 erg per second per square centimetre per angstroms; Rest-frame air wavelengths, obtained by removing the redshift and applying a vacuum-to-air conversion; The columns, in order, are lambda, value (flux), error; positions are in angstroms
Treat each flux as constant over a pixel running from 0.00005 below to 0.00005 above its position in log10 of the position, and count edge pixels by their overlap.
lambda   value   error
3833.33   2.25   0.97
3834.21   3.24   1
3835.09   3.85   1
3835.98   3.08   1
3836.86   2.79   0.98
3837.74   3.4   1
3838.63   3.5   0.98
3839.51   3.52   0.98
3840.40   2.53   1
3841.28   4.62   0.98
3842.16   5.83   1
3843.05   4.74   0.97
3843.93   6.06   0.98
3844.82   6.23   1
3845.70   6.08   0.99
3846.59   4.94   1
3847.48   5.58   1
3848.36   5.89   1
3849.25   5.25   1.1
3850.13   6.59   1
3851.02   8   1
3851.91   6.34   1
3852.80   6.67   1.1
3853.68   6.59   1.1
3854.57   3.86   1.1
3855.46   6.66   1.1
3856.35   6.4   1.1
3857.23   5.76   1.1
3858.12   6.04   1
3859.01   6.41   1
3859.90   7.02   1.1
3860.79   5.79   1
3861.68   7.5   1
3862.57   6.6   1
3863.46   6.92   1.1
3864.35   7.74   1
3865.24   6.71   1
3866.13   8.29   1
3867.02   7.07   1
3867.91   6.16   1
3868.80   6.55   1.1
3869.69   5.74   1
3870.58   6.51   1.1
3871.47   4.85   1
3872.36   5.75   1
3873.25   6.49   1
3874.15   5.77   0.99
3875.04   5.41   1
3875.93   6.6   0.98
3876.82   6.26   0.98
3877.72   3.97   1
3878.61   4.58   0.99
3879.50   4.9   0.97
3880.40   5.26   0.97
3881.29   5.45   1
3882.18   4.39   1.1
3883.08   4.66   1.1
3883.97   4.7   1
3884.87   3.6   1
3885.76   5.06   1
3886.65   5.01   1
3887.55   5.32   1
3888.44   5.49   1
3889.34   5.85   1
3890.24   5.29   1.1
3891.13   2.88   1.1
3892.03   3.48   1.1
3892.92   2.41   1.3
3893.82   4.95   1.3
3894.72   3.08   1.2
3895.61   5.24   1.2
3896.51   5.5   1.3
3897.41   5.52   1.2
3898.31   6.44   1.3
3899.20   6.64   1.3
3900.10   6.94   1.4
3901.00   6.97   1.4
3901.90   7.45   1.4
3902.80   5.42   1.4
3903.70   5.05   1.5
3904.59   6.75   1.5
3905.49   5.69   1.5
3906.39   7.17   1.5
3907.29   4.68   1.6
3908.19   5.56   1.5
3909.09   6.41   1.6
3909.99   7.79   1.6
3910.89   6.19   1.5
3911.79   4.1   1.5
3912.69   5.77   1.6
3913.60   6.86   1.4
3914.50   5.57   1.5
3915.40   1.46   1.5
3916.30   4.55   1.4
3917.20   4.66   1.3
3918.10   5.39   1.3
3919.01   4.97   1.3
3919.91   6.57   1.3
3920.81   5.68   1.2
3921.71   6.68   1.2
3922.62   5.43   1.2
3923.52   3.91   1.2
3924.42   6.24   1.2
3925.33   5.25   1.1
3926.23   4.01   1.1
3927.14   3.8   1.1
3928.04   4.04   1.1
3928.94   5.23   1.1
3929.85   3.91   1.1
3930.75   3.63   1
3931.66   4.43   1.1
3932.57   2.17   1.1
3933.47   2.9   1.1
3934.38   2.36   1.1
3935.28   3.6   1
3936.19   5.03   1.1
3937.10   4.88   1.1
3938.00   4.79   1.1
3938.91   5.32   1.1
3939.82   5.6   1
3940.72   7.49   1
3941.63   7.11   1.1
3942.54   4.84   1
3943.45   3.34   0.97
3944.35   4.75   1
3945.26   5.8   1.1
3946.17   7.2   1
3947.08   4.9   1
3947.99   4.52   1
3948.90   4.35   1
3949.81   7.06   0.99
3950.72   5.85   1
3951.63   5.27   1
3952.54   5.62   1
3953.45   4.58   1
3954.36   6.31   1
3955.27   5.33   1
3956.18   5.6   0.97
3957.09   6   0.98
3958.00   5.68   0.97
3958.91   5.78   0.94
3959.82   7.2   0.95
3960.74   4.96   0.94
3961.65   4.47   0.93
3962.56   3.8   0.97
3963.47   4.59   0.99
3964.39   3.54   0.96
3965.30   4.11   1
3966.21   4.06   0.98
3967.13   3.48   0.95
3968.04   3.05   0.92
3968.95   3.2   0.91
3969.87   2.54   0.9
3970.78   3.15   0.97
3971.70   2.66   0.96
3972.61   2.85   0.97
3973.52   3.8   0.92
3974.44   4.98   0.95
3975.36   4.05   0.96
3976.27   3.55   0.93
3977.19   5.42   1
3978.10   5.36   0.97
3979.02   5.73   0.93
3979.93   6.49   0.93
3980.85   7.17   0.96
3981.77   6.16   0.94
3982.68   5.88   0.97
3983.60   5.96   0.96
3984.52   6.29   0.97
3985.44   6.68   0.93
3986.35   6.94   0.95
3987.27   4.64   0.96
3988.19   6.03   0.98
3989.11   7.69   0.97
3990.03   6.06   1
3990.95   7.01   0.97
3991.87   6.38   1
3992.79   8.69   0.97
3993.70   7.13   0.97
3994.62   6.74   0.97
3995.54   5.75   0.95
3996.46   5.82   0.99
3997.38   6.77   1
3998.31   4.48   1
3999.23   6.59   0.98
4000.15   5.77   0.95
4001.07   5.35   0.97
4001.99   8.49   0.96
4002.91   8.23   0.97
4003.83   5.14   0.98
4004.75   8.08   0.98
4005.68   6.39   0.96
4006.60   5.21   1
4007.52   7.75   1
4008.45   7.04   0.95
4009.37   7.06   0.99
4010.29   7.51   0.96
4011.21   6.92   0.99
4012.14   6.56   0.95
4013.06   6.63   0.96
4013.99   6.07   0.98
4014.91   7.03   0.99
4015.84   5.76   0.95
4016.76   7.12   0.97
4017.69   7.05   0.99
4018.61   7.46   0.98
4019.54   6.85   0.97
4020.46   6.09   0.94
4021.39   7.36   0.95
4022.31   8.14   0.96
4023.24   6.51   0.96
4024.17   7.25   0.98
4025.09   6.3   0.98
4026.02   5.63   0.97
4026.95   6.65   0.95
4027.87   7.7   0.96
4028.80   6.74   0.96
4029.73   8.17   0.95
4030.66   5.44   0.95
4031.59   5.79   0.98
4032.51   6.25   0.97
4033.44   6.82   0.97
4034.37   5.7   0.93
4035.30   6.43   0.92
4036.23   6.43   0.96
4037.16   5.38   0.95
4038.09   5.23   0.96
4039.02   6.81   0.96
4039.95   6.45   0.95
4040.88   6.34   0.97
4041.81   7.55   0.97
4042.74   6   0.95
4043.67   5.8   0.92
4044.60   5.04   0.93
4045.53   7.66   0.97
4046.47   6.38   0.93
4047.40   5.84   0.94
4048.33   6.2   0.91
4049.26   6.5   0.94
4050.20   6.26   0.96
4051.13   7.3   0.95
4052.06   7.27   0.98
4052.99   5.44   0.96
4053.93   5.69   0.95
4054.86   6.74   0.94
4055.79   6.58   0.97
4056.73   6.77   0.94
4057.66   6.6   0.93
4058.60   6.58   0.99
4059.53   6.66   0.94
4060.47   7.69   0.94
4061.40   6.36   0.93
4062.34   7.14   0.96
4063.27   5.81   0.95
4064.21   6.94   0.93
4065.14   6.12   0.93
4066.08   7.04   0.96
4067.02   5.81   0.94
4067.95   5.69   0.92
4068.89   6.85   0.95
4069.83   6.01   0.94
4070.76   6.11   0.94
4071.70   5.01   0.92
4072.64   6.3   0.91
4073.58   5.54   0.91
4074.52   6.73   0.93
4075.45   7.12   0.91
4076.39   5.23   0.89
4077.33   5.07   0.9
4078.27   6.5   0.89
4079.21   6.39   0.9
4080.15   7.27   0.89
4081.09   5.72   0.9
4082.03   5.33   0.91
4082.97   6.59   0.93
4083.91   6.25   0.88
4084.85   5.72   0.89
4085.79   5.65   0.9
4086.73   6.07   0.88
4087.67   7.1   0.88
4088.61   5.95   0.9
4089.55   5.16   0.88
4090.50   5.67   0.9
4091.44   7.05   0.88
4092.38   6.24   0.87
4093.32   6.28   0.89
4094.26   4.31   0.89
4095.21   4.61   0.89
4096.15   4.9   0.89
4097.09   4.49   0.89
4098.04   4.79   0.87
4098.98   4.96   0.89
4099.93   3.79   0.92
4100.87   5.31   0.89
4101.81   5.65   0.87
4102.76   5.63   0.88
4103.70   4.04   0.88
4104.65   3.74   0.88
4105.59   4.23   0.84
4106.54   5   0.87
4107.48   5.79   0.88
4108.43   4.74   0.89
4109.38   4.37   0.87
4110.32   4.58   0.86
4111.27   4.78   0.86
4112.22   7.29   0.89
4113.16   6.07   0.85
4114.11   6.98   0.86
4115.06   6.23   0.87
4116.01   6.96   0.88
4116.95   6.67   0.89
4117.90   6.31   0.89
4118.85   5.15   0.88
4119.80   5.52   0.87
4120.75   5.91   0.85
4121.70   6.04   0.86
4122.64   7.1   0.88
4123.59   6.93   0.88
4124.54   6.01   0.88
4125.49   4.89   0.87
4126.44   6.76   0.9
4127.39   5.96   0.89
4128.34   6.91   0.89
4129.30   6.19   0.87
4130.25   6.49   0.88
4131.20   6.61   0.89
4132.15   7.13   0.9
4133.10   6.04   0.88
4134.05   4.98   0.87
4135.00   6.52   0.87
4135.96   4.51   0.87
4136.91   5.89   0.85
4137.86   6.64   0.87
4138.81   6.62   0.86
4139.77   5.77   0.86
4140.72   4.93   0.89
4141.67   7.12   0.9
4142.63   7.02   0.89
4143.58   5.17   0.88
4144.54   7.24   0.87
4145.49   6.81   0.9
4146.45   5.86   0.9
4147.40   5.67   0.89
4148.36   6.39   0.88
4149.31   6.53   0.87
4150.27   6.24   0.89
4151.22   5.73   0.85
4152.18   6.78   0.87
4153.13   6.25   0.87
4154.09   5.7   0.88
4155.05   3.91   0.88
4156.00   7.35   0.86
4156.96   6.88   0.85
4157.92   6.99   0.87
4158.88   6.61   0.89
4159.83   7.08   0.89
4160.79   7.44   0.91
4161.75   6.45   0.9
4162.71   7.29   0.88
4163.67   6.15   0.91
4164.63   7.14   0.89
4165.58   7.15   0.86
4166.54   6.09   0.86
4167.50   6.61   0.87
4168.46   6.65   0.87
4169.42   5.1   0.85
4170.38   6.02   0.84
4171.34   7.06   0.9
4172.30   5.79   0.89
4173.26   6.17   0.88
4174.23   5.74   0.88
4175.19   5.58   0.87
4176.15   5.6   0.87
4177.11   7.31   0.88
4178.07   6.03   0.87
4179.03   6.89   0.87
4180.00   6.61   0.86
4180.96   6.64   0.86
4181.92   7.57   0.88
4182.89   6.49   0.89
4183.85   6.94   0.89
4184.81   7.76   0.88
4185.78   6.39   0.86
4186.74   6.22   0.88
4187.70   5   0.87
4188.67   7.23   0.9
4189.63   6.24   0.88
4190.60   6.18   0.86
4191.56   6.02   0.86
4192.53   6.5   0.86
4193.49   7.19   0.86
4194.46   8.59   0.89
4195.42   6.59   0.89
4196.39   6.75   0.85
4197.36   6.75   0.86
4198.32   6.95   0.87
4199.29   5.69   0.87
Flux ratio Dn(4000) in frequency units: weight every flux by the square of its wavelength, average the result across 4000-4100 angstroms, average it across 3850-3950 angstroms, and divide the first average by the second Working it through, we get 1.26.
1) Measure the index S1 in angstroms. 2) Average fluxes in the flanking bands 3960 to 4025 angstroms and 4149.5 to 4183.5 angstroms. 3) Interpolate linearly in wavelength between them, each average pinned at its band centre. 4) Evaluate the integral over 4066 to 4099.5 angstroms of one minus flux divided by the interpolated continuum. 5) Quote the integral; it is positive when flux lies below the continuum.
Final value 1.6 angstroms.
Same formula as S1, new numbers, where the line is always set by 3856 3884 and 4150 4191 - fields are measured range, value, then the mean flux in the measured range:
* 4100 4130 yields 3.08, 5.71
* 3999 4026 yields -2.50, 6.8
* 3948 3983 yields 7.58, 4.83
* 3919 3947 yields 5.70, 4.87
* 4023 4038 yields -0.40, 6.42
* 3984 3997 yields -0.77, 6.56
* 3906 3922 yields 1.43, 5.54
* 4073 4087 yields 0.53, 6.08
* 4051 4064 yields -0.66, 6.61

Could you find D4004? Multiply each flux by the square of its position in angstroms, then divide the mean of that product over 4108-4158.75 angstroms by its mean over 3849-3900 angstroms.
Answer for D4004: 1.22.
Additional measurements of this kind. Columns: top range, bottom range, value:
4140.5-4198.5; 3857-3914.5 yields 1.31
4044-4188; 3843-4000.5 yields 1.24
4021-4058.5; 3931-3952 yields 1.38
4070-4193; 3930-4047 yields 1.13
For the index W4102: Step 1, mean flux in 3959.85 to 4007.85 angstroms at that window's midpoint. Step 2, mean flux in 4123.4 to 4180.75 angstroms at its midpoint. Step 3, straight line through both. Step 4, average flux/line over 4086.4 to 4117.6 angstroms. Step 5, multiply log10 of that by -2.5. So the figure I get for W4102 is 0.12 mag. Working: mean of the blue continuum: 5.5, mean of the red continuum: 6.3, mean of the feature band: 5.44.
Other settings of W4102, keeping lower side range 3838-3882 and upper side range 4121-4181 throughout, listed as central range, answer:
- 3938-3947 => 0.07 mag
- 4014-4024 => -0.13 mag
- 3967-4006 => 0.07 mag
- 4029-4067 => -0.05 mag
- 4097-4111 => 0.30 mag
